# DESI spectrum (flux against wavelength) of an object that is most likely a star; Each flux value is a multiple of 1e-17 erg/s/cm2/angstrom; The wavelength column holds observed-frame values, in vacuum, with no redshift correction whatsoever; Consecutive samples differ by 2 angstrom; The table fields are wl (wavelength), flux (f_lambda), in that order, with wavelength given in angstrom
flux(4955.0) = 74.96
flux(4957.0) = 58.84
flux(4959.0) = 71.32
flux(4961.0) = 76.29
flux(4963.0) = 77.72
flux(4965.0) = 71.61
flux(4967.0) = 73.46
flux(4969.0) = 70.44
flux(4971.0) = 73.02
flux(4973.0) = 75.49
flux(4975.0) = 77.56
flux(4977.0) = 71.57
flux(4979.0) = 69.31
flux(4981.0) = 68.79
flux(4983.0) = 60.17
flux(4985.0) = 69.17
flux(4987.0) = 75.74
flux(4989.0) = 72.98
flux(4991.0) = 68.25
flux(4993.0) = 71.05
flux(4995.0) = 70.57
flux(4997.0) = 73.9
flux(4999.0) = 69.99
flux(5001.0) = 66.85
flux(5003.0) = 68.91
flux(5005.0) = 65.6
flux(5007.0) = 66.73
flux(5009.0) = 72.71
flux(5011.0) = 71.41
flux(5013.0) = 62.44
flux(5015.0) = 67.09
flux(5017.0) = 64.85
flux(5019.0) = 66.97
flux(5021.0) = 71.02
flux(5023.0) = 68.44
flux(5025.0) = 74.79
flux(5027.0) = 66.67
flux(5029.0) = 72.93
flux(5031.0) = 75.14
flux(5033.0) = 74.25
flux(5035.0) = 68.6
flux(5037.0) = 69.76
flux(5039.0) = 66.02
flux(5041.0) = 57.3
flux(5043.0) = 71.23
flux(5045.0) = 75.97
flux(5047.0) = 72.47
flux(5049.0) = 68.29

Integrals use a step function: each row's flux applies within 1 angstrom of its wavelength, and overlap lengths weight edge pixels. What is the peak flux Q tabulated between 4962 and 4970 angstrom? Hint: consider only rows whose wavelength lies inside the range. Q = 77.72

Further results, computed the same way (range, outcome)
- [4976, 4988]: 75.74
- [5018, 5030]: 74.79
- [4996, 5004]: 73.9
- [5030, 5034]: 75.14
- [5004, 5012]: 72.71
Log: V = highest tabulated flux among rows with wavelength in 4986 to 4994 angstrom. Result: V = 75.74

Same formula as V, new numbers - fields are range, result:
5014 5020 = 67.09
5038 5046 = 75.97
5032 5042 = 74.25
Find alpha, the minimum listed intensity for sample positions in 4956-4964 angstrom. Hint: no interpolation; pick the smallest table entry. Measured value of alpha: 58.84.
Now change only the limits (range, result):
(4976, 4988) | 60.17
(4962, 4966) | 71.61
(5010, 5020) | 62.44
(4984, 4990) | 69.17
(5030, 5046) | 57.3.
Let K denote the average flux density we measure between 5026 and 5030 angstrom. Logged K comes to 69.8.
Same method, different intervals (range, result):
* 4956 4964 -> 71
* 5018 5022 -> 69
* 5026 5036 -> 71.5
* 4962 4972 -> 73.2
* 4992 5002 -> 70.5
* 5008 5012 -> 72.1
